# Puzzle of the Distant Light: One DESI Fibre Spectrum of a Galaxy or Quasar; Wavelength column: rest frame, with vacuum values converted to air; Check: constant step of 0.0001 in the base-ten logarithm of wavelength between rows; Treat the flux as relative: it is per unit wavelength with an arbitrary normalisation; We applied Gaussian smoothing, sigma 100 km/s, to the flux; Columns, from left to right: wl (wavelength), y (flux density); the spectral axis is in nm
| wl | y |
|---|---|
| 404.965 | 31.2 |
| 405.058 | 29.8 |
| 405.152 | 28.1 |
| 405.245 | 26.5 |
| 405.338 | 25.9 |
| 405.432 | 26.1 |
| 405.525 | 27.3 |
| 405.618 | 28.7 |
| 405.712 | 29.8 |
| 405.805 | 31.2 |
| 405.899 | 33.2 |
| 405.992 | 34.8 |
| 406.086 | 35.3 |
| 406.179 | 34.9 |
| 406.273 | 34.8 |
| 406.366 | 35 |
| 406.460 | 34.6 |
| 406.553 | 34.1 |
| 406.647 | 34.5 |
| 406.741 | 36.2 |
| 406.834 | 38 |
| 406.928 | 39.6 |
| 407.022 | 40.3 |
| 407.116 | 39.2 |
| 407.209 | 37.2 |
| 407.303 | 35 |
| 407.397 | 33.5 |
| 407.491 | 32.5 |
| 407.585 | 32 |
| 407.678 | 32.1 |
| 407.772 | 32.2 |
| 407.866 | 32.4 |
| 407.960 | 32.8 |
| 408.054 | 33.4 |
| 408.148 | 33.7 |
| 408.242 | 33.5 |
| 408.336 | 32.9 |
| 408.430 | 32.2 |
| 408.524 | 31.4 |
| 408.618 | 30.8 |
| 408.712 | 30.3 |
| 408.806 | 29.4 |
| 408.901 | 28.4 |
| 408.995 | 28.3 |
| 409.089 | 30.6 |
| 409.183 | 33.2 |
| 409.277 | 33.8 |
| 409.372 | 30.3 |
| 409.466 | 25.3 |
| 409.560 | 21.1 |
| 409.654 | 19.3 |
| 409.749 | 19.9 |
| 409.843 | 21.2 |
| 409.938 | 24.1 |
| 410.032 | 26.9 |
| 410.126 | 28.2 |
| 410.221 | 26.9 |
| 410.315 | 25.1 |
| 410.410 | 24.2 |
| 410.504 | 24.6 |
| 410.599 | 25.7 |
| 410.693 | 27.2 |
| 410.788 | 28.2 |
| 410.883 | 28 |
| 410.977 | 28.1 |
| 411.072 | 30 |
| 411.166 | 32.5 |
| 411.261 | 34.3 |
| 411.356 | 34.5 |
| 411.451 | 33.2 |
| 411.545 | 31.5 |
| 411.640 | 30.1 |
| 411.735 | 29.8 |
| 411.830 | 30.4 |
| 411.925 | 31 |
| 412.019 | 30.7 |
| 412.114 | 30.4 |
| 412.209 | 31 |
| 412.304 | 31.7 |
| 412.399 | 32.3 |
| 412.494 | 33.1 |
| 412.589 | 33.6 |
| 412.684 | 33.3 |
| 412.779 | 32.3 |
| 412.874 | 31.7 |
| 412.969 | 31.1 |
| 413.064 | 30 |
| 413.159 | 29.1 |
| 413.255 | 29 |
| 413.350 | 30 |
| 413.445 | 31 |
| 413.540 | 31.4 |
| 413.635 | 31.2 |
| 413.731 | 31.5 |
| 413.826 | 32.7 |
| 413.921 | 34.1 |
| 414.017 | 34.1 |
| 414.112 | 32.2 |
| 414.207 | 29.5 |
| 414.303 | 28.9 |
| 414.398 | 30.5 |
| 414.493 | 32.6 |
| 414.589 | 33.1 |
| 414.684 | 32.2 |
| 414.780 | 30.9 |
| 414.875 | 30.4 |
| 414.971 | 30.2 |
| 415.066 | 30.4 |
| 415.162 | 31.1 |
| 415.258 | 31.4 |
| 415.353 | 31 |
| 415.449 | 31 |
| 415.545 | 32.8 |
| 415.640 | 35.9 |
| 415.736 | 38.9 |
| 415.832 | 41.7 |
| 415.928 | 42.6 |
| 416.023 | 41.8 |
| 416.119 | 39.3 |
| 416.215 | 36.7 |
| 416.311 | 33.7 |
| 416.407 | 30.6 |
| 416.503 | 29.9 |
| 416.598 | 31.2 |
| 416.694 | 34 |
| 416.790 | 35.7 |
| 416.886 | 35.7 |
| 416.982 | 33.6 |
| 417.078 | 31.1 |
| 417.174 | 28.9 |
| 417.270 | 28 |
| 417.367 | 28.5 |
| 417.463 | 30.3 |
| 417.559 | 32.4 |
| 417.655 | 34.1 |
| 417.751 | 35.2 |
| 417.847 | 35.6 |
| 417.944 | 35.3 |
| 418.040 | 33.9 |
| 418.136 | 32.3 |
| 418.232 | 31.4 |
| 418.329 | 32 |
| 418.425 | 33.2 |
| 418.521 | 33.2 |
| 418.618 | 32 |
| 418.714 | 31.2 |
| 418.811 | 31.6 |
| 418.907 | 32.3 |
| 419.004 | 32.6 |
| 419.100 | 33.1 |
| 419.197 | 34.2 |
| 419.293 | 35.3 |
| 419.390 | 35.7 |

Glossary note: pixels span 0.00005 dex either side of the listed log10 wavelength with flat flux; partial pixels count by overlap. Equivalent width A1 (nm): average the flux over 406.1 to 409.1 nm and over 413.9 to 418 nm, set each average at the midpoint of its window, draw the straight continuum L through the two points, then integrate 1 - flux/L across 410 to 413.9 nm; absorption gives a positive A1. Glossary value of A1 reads 0.372 nm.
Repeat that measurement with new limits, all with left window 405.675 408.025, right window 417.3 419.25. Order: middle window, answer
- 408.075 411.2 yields 0.56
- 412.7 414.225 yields 0.10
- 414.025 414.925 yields 0.06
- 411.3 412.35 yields 0.08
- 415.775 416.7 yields -0.09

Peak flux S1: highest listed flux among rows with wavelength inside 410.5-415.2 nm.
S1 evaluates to 34.5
